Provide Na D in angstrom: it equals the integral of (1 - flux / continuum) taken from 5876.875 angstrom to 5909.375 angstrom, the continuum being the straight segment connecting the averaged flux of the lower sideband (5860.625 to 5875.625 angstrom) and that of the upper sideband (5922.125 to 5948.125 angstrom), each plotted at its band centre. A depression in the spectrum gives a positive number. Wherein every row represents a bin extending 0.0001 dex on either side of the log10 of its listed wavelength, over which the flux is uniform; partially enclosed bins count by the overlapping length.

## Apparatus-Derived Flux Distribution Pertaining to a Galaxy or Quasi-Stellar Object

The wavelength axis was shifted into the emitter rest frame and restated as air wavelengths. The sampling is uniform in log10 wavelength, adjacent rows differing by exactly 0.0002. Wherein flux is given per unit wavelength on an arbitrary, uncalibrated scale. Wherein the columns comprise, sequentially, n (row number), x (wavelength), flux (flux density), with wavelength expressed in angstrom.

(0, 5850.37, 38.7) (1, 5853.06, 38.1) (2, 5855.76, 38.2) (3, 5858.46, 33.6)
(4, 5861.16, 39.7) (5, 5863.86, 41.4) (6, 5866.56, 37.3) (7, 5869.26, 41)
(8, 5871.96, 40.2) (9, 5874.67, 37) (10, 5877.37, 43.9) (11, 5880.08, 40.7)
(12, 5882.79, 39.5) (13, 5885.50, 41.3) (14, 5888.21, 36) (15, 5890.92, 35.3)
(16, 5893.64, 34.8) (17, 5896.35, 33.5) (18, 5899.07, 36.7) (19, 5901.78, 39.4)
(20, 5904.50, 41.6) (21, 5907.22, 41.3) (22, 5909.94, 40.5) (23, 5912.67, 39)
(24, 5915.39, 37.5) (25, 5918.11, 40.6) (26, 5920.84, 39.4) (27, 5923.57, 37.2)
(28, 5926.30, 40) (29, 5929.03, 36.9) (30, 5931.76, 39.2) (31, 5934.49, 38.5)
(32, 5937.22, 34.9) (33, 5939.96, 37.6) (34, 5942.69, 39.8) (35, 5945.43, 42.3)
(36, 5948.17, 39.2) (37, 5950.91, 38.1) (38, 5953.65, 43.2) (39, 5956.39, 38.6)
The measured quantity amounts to 0.5 angstrom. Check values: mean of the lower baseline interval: 39.5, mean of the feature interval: 38.6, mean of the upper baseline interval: 38.5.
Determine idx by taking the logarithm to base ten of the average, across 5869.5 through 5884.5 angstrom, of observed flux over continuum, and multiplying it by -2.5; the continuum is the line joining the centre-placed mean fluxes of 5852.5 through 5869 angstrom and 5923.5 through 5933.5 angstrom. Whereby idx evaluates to -0.06 mag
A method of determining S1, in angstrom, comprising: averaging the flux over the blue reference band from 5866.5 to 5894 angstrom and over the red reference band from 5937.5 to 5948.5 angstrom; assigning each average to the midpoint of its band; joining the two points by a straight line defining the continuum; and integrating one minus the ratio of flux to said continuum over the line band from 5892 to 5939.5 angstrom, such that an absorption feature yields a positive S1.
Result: 1.1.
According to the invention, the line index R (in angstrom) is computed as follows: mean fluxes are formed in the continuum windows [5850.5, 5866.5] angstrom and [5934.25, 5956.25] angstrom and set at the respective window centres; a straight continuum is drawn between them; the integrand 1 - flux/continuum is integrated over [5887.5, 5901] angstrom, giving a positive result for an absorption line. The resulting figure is 1.1 angstrom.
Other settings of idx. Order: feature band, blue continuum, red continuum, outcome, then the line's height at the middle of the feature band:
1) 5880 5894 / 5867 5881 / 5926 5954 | 0.06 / 40.1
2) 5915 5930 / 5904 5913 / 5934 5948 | 0.03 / 39.8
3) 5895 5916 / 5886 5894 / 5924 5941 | -0.06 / 36.7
